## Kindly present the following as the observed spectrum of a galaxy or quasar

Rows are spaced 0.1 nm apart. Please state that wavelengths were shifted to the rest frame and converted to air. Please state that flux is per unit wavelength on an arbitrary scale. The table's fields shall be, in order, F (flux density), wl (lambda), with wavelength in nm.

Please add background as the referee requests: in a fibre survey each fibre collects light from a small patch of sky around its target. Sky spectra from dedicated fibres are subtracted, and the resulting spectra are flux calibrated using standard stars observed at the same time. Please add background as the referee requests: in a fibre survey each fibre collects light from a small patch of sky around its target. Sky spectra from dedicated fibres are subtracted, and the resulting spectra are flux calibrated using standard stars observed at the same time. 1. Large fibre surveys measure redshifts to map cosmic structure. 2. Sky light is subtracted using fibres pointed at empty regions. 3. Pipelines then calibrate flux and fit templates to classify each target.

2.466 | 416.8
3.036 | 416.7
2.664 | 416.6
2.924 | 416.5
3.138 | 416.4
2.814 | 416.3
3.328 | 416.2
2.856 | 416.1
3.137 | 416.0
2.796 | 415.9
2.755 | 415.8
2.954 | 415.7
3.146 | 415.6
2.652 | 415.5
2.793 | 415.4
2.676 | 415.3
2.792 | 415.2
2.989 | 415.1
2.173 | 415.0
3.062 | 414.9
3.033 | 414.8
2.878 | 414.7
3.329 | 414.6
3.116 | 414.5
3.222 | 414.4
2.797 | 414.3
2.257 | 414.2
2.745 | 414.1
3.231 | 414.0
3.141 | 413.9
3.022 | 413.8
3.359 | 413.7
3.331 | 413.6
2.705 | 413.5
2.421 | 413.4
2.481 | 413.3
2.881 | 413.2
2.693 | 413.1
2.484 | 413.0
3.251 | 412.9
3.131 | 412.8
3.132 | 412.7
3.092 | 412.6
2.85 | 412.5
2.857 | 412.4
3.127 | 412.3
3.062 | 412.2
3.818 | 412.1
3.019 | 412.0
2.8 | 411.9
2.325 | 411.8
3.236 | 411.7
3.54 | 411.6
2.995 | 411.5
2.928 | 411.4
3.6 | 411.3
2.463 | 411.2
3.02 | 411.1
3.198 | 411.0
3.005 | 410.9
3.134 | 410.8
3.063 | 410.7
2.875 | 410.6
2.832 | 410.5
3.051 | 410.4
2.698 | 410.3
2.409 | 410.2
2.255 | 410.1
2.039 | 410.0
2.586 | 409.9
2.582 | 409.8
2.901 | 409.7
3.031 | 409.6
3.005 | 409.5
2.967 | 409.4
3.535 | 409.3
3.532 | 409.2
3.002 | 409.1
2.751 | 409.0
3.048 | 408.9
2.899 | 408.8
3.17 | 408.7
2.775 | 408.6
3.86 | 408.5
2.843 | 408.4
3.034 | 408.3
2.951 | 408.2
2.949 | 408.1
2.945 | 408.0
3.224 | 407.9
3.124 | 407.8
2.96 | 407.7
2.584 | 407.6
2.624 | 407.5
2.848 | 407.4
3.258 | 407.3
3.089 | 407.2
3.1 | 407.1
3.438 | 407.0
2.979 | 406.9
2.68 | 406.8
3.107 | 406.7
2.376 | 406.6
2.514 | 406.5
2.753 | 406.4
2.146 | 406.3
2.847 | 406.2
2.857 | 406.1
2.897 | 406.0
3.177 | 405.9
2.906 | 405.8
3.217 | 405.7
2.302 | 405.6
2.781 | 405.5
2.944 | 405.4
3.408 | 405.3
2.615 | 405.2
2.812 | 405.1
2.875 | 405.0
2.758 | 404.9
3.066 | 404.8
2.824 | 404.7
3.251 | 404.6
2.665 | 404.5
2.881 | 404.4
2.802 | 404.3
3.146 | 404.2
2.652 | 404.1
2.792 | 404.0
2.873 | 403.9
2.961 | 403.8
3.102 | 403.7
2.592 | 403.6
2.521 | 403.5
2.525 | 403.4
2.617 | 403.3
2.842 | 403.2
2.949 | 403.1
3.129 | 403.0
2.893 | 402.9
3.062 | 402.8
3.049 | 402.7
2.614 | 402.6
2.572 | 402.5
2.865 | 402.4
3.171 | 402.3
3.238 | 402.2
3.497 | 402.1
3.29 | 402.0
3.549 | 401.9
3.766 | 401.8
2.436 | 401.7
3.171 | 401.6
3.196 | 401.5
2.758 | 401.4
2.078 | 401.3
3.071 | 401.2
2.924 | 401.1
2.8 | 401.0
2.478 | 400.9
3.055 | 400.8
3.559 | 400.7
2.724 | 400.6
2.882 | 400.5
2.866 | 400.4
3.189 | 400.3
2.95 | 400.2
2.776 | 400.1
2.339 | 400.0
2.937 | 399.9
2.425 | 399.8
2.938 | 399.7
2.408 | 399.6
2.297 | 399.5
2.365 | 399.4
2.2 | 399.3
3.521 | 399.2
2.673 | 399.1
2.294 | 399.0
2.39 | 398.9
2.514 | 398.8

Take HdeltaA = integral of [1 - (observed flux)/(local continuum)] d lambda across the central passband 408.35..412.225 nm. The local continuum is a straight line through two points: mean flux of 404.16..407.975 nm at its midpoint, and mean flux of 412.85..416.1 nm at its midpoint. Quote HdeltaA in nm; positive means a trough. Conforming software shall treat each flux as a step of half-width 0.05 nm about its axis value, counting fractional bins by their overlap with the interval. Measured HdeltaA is -0.111 nm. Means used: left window 2.89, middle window 2.97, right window 2.88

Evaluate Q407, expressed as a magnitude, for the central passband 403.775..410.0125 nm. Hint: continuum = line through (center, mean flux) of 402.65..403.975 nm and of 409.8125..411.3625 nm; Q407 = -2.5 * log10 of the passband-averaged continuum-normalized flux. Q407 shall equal -0.03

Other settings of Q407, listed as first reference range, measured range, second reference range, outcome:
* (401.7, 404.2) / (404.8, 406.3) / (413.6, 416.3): 0.032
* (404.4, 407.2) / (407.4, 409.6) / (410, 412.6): -0.045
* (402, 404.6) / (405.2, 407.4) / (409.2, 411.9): 0.005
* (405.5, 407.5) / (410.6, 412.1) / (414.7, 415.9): -0.076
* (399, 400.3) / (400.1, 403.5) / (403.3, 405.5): -0.079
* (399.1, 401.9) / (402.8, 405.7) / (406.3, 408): 0.005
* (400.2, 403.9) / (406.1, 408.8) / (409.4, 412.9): 0.004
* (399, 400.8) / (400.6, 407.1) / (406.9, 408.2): -0.005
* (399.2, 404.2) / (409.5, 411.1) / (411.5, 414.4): 0.056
